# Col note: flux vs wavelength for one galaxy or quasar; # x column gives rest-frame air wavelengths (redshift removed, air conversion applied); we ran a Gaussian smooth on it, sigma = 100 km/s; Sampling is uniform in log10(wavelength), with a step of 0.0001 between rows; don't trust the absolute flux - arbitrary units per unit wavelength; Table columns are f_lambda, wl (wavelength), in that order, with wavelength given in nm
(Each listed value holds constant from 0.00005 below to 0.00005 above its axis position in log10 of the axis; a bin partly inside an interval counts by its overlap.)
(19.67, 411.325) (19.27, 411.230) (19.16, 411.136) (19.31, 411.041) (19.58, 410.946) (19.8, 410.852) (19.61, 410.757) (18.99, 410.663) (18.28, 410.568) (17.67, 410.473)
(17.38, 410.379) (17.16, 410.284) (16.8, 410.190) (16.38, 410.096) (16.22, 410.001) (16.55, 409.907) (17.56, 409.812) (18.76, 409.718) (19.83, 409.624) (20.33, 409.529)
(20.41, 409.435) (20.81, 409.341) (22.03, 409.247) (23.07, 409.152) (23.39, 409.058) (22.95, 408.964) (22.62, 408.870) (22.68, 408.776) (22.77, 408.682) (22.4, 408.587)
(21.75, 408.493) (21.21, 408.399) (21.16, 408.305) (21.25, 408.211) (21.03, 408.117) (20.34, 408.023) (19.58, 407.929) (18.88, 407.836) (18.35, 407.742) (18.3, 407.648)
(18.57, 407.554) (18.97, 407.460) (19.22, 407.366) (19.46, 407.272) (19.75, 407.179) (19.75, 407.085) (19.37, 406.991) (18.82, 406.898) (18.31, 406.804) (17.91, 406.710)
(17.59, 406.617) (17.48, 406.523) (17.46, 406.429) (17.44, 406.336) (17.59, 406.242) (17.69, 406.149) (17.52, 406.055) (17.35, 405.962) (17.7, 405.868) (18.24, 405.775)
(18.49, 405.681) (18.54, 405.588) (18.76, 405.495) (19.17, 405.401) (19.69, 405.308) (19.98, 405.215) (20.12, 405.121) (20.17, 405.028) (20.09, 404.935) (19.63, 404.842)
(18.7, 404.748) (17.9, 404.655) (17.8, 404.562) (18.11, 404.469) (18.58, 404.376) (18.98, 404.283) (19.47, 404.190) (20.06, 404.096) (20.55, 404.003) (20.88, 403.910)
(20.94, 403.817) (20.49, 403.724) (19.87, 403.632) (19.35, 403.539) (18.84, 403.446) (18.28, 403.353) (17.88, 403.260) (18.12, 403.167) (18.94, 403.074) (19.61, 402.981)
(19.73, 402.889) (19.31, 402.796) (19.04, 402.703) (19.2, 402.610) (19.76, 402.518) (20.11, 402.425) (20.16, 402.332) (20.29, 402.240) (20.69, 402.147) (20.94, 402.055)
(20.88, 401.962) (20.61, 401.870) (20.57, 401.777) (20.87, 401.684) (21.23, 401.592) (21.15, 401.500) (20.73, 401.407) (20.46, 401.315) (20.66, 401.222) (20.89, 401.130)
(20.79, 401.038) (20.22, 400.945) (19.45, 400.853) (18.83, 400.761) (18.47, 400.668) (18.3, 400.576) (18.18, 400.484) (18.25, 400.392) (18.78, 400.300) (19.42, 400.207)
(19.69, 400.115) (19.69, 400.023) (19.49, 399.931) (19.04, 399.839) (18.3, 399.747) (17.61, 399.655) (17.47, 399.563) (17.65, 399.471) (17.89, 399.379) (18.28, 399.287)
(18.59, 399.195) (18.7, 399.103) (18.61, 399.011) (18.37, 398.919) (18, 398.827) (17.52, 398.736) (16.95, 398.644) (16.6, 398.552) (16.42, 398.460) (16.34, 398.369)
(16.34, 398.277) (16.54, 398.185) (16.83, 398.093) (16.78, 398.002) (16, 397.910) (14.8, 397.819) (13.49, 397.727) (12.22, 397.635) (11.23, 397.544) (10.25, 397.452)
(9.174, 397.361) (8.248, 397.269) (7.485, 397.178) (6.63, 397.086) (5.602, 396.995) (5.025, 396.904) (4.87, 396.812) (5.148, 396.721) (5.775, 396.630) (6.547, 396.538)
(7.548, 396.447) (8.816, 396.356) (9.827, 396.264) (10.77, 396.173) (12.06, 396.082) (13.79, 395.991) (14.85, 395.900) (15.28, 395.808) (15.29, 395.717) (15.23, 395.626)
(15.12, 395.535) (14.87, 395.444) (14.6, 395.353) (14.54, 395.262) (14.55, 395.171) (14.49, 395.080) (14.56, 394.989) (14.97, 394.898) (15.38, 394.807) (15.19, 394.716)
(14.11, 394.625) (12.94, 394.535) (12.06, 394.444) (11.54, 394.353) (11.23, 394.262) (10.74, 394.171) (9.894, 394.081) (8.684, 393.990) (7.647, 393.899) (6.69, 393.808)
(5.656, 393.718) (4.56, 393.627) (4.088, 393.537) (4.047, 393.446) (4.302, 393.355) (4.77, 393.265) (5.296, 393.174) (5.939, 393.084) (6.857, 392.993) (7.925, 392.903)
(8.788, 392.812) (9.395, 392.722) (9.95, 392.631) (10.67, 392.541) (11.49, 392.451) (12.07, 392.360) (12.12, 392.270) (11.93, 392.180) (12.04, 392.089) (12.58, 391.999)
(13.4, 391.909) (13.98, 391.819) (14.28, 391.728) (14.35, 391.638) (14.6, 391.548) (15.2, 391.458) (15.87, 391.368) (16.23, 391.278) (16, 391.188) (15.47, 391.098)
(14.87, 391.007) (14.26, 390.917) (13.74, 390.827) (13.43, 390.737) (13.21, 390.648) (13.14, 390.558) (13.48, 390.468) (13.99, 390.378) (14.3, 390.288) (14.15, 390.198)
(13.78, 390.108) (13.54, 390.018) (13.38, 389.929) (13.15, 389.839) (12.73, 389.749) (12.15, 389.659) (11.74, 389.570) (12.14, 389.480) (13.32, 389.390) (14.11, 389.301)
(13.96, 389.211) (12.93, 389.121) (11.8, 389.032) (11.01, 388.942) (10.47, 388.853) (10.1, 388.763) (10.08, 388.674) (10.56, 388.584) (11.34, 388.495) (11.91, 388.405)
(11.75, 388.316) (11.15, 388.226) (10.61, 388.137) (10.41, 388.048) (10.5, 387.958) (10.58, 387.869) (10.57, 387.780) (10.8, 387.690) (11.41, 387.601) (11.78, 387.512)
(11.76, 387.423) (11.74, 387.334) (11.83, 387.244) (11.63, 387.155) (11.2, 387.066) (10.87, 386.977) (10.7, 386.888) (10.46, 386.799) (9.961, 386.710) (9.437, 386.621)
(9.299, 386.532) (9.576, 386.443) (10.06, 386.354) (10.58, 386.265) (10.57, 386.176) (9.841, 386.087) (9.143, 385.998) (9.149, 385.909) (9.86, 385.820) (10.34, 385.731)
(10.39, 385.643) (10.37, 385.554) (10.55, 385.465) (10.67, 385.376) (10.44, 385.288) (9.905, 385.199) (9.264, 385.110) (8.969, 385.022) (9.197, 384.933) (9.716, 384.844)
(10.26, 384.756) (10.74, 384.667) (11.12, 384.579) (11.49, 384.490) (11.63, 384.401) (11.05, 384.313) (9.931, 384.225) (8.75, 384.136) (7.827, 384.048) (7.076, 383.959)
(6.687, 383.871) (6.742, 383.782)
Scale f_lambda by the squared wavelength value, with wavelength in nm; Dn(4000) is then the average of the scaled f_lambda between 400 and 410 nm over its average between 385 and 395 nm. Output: 1.88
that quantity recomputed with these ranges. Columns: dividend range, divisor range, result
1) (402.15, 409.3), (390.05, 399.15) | 1.71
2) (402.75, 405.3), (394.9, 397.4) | 1.86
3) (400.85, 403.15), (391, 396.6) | 1.84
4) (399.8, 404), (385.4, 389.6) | 1.94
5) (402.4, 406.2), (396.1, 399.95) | 1.46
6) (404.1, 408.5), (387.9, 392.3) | 1.59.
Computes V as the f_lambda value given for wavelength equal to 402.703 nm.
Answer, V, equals 19.04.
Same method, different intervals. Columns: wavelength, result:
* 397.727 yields 13.49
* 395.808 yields 15.28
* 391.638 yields 14.35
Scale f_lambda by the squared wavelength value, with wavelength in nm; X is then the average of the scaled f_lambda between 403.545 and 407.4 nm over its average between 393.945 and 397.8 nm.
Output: 1.8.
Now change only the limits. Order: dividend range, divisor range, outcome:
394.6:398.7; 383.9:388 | 1.28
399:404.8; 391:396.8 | 1.80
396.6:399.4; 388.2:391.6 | 1.06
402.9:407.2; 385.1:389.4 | 1.91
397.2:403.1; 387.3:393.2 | 1.56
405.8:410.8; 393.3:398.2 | 1.88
